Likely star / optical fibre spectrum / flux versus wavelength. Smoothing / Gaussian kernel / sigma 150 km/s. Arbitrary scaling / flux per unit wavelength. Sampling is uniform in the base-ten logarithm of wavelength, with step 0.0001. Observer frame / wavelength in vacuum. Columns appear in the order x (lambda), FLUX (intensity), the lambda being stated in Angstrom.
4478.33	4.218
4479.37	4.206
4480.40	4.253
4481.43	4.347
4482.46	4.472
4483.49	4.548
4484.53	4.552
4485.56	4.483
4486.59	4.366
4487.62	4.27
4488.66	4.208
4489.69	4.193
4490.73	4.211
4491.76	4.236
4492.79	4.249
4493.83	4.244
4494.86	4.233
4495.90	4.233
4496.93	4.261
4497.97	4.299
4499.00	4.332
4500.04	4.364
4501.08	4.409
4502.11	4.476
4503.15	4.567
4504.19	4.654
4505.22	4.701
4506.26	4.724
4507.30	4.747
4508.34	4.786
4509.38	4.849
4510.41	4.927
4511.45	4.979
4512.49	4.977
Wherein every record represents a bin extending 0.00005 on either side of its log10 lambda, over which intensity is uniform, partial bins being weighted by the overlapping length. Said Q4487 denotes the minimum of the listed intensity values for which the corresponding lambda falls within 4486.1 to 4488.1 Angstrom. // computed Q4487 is 4.27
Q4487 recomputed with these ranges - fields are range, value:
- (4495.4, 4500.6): 4.233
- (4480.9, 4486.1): 4.347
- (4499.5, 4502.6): 4.364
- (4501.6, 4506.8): 4.476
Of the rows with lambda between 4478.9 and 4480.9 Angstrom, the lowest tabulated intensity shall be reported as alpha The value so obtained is 4.206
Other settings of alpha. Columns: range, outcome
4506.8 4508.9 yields 4.747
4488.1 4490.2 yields 4.193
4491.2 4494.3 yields 4.236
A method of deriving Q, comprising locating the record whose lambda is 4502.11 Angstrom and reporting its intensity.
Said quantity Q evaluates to 4.476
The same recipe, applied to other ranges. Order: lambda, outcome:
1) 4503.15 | 4.567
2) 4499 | 4.332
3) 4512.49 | 4.977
